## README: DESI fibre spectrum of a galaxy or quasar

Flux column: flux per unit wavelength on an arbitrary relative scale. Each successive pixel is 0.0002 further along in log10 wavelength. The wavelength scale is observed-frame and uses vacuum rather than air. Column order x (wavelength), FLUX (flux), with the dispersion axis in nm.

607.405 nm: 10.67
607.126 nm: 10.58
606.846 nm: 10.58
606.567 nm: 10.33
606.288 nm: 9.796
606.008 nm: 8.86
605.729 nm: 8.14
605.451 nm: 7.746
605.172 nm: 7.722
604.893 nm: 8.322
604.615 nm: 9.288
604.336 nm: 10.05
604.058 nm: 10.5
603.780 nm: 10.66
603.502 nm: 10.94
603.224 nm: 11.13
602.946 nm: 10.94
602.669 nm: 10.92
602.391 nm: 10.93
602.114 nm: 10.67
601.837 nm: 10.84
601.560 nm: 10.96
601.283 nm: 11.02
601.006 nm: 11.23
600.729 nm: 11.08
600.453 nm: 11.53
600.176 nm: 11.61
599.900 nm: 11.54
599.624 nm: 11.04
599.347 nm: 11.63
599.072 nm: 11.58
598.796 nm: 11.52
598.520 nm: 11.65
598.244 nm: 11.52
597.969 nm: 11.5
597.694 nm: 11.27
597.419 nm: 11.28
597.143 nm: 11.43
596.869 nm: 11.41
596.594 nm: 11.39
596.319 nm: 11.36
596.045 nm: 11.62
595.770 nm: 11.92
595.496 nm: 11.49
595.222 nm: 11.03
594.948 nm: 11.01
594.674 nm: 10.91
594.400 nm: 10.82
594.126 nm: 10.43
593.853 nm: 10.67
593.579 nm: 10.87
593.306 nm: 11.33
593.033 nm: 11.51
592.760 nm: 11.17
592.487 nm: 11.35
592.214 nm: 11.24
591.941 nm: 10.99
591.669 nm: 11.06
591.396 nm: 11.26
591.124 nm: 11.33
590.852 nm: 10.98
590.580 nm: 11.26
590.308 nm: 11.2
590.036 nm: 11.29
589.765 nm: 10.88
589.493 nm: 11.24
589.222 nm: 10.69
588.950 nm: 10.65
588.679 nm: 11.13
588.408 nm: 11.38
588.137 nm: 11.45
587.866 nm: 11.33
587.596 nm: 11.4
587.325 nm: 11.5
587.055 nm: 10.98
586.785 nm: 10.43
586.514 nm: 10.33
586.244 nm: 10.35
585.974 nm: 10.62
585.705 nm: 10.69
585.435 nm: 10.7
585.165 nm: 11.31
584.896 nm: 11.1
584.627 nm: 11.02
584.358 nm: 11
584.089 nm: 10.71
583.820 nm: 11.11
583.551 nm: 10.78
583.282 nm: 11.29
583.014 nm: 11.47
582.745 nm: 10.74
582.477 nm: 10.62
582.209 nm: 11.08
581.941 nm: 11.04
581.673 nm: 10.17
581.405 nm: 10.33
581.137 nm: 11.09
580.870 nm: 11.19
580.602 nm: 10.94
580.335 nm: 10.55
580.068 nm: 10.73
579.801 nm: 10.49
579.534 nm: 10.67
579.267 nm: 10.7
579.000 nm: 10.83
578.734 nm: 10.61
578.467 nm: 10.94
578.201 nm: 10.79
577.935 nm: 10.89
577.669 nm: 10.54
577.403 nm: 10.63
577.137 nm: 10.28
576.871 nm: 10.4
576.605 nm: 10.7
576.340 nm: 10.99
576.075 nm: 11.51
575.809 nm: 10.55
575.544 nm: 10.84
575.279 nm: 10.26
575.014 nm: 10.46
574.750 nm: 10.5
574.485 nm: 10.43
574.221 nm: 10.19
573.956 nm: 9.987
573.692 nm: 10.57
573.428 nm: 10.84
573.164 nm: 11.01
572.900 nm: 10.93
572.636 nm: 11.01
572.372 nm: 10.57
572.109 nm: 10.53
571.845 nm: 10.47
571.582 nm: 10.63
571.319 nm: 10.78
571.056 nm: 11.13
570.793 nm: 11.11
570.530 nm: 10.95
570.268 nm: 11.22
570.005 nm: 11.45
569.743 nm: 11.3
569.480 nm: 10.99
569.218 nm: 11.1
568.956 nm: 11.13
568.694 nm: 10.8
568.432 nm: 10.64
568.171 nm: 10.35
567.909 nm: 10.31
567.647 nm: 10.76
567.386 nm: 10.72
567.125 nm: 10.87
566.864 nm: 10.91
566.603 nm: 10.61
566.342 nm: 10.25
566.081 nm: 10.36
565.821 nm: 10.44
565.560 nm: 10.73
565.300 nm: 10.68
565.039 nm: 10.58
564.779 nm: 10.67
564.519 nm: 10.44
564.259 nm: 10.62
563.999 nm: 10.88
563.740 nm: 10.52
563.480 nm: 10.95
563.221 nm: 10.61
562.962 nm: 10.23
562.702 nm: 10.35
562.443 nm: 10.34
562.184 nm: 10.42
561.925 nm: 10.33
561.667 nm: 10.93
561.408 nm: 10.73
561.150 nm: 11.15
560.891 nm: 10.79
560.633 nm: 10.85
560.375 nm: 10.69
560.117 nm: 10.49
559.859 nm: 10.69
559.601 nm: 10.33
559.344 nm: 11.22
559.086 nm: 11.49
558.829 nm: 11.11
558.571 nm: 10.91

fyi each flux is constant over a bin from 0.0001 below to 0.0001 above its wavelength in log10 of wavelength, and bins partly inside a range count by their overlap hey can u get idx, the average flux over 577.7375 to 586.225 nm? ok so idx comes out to 10.8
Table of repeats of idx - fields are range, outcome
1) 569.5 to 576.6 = 10.8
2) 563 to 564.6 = 10.7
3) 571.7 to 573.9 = 10.7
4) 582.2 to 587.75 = 10.9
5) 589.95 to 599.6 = 11.3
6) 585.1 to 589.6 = 10.9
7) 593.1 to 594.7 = 10.9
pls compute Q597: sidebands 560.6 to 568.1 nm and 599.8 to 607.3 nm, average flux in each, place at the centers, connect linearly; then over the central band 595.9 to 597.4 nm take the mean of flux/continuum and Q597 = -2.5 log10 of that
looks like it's -0.11 mag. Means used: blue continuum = 10.6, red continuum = 10.3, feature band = 11.4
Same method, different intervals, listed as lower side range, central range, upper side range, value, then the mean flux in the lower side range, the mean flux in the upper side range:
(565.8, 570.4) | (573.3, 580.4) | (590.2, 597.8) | 0.03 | 10.8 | 11.2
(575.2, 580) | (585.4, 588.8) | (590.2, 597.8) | 0.00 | 10.7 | 11.2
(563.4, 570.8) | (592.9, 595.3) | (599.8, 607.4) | -0.05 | 10.8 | 10.3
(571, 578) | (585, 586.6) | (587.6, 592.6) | 0.03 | 10.6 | 11.2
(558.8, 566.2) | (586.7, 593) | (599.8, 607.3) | -0.07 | 10.7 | 10.3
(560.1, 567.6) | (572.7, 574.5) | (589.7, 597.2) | 0.02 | 10.6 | 11.2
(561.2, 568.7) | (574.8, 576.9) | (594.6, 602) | 0.01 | 10.6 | 11.3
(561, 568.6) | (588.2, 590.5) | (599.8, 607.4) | -0.07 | 10.6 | 10.3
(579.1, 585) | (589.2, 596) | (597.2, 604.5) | -0.01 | 10.9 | 11.1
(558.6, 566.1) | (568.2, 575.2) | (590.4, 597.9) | 0.00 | 10.7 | 11.2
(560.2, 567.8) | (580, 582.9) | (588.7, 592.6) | 0.02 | 10.6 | 11.1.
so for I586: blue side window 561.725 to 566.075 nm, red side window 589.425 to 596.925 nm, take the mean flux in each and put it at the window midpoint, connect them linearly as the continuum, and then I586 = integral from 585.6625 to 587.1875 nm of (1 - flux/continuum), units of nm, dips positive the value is 0.07 nm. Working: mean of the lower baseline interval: 10.6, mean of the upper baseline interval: 11.2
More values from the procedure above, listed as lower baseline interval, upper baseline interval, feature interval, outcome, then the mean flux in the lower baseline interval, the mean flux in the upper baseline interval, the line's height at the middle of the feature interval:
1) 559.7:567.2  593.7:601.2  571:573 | 0.01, 10.6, 11.3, 10.8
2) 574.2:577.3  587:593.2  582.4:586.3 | 0.01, 10.6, 11.2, 11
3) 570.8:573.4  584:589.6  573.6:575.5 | 0.08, 10.8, 11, 10.8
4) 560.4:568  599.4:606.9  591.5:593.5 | -0.16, 10.6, 10.3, 10.4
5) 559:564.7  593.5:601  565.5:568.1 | 0.04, 10.7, 11.3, 10.8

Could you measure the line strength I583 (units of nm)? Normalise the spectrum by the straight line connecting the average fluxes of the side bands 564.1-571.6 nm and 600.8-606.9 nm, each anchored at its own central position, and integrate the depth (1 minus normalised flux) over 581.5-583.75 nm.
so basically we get -0.09 nm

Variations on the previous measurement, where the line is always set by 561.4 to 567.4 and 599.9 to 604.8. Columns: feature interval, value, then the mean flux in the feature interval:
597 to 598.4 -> -0.08 nm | 11.4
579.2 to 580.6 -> 0.00 nm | 10.7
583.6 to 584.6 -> -0.02 nm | 10.9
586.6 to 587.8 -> -0.04 nm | 11.1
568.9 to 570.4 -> -0.08 nm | 11.2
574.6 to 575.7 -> 0.01 nm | 10.5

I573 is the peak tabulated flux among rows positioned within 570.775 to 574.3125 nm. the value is 11.13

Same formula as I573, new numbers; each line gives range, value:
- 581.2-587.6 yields 11.5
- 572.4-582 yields 11.51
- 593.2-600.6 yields 11.92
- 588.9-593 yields 11.35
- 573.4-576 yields 10.84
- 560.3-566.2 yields 11.15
